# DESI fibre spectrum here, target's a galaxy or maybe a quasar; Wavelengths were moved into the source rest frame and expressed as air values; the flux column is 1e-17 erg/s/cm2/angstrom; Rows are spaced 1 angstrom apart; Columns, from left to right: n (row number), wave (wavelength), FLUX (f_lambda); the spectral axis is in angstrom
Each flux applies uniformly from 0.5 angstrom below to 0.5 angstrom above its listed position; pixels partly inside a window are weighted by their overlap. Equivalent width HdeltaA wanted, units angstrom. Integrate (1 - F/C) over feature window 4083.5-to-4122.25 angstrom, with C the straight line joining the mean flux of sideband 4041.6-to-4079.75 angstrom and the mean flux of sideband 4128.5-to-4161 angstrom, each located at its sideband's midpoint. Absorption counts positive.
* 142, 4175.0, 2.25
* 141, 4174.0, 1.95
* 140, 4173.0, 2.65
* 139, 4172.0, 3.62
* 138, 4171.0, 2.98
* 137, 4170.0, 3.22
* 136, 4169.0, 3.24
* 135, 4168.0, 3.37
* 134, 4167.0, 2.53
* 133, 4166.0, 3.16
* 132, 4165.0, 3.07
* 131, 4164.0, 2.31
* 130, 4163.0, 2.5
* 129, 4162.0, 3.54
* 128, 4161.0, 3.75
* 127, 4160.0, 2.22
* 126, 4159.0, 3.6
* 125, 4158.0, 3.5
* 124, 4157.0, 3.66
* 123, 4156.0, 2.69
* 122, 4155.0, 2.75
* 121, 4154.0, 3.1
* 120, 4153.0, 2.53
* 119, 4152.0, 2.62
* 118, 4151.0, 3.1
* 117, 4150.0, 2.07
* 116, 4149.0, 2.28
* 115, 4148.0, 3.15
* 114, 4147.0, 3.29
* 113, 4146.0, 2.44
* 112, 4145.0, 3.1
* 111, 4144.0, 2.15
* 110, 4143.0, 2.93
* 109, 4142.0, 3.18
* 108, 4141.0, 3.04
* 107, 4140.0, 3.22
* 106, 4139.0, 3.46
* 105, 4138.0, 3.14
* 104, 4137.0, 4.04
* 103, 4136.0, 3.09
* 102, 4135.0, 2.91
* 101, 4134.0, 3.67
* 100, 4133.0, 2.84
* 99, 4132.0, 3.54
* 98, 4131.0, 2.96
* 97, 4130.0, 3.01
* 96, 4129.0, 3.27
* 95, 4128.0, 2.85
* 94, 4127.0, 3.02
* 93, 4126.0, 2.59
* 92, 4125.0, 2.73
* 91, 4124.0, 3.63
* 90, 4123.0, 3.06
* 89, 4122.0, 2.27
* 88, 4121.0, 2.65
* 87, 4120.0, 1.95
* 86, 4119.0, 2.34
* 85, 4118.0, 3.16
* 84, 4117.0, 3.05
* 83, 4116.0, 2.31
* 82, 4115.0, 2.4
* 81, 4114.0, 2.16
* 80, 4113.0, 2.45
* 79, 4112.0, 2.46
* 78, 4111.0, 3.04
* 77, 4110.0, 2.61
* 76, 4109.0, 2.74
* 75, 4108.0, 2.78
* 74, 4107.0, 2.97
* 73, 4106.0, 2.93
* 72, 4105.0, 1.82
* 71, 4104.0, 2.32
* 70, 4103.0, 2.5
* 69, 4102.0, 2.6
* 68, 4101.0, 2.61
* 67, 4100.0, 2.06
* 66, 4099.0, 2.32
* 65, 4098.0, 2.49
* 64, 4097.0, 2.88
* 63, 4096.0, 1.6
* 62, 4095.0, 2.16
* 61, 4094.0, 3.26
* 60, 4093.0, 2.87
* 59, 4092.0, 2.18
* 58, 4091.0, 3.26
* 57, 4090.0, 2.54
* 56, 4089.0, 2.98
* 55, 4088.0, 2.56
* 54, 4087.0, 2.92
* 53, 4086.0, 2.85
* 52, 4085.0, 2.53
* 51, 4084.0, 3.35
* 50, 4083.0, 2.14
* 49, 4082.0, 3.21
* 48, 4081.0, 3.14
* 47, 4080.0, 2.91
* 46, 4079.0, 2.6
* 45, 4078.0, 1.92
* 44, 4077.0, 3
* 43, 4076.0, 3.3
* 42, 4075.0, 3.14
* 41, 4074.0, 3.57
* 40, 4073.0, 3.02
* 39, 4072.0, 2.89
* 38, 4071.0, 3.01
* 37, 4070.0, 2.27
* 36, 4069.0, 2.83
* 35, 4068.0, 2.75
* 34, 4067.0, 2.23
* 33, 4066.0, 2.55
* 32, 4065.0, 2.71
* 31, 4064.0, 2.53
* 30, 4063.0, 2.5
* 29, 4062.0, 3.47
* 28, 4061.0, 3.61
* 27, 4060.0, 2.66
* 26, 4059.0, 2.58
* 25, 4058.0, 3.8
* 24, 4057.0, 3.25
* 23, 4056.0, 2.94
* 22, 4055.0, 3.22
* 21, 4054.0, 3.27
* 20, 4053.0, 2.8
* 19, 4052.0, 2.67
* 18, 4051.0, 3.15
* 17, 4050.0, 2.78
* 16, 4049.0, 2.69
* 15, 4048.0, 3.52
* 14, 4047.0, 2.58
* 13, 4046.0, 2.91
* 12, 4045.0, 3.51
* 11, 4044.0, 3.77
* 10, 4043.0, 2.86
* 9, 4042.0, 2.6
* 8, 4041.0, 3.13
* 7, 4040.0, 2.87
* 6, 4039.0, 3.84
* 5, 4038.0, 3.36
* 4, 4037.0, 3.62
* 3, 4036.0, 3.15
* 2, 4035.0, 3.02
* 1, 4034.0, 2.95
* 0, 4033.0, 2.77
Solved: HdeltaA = 5.1 angstrom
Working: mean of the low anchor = 2.93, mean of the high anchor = 3.03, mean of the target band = 2.59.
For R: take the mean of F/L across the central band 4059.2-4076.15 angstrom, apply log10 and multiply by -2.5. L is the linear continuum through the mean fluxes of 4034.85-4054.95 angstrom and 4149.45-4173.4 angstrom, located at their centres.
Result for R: 0.08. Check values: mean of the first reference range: 3.11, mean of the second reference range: 2.99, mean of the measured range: 2.87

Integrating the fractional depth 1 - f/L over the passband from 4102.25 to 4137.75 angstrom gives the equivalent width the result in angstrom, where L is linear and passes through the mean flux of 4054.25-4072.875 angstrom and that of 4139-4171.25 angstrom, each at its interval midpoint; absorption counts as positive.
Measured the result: 1.51 angstrom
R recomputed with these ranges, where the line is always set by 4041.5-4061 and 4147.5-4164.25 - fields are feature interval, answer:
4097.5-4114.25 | 0.18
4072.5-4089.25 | 0.04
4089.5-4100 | 0.18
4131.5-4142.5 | -0.12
